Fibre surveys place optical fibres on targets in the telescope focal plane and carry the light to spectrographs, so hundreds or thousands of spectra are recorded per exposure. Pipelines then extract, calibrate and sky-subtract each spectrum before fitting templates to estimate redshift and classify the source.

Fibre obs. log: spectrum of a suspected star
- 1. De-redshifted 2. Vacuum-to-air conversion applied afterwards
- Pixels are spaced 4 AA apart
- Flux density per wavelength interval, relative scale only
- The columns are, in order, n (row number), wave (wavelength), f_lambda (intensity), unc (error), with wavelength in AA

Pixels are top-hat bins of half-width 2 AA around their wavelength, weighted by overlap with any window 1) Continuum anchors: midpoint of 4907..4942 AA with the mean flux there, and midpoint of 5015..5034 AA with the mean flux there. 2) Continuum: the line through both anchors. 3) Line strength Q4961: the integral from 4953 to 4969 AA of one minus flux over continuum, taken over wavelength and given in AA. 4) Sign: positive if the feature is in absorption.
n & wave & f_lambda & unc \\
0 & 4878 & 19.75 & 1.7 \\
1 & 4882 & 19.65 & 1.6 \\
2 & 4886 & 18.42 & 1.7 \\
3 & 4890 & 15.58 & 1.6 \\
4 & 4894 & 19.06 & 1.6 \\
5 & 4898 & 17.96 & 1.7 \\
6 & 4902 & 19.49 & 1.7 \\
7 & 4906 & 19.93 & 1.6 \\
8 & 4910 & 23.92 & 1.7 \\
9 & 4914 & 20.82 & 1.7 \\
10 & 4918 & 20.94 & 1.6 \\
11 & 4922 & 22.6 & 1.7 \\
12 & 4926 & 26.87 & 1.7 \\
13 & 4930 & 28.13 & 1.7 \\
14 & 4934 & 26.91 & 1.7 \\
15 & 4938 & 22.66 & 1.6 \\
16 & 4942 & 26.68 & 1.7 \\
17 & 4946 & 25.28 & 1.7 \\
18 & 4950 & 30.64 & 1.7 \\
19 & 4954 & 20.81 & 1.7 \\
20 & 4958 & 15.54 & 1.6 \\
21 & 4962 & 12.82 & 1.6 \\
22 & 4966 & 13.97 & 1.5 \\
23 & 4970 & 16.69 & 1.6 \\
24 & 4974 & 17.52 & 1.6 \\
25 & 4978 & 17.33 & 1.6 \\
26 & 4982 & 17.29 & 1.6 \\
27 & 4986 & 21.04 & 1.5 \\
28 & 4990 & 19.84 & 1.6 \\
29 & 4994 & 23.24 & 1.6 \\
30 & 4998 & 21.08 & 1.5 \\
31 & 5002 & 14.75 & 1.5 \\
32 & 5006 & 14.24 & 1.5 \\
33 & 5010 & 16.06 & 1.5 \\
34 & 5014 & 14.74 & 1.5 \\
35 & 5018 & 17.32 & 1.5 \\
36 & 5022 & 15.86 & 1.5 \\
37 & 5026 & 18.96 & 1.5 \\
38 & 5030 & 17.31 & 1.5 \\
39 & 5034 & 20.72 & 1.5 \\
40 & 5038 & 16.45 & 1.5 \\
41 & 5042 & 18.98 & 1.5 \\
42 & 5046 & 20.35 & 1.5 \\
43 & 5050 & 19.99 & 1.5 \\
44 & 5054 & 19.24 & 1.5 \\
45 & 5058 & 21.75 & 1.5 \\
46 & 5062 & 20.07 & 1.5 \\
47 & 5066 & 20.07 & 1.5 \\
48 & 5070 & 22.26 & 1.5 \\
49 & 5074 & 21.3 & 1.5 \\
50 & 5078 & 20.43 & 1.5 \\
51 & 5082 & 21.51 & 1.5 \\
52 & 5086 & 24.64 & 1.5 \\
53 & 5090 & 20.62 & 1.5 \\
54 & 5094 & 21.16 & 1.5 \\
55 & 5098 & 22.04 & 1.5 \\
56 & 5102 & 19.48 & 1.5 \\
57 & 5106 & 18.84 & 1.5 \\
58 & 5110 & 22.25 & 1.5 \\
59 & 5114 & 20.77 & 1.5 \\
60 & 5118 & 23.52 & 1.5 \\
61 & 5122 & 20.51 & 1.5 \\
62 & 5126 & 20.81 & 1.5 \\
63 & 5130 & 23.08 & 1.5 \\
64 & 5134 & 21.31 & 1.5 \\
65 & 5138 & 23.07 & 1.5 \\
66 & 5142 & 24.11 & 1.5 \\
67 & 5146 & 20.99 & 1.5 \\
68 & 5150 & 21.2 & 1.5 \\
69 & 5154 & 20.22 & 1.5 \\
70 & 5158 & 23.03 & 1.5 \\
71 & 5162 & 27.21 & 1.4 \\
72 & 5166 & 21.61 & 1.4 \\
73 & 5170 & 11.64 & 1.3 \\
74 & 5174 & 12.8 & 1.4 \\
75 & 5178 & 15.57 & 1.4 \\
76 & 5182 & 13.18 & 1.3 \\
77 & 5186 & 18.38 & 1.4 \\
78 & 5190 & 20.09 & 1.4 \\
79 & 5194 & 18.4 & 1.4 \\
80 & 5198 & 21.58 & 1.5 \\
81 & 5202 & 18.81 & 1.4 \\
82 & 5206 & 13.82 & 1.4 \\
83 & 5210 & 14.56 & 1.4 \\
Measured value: 4.6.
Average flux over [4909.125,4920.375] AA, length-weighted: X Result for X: 21.7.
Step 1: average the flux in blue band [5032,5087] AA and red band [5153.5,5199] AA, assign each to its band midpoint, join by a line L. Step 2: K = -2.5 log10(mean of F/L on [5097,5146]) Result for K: -0.12 mag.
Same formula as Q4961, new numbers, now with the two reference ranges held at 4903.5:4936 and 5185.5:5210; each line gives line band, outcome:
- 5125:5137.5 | -1.57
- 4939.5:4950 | -1.59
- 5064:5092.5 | -1.36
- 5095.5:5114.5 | -0.62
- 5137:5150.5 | -2.20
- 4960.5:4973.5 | 4.48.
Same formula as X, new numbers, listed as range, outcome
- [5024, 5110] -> 20.3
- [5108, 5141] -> 22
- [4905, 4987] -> 21.4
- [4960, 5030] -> 17.2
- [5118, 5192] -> 20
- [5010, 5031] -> 16.7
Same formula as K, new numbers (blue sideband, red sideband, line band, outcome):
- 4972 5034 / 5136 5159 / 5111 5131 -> -0.02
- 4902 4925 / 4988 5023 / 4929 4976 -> -0.07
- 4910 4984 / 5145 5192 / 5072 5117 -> -0.08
